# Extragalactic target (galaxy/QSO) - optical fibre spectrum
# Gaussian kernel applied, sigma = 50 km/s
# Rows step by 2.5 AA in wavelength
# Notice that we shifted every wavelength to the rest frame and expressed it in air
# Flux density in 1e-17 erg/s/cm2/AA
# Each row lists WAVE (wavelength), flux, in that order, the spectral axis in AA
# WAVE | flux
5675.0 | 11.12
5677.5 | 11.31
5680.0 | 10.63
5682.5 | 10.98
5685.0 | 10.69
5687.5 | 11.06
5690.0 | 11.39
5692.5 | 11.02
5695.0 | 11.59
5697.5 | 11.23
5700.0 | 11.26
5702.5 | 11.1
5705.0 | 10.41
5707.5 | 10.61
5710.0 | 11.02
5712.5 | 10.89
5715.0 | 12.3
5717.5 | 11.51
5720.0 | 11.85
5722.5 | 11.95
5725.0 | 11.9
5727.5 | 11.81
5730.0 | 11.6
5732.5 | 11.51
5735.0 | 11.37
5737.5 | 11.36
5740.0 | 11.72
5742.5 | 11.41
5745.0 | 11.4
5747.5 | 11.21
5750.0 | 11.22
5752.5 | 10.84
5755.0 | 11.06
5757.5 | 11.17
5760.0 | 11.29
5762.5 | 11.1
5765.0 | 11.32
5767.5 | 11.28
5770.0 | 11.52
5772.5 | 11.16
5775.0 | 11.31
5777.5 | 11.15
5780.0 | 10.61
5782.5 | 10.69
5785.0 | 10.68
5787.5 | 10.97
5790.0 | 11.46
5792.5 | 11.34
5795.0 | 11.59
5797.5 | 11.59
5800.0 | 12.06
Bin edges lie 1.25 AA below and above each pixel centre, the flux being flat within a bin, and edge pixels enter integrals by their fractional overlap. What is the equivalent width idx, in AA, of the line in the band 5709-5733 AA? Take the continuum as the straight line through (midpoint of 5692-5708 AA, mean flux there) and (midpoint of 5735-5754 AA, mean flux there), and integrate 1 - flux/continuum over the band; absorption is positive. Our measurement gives -1.0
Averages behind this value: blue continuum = 11.1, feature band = 11.6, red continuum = 11.3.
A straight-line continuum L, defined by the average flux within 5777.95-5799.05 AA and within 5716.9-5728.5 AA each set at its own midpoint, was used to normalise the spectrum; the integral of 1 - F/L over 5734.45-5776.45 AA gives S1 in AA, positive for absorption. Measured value 0.73 AA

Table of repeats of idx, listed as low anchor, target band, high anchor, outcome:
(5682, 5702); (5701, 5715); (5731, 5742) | 0.4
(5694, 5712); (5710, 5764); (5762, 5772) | -1.3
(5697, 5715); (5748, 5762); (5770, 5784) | -0.1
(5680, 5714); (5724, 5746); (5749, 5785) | -1.0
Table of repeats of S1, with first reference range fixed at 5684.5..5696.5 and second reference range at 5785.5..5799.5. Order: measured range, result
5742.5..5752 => 0.0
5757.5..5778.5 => 0.1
